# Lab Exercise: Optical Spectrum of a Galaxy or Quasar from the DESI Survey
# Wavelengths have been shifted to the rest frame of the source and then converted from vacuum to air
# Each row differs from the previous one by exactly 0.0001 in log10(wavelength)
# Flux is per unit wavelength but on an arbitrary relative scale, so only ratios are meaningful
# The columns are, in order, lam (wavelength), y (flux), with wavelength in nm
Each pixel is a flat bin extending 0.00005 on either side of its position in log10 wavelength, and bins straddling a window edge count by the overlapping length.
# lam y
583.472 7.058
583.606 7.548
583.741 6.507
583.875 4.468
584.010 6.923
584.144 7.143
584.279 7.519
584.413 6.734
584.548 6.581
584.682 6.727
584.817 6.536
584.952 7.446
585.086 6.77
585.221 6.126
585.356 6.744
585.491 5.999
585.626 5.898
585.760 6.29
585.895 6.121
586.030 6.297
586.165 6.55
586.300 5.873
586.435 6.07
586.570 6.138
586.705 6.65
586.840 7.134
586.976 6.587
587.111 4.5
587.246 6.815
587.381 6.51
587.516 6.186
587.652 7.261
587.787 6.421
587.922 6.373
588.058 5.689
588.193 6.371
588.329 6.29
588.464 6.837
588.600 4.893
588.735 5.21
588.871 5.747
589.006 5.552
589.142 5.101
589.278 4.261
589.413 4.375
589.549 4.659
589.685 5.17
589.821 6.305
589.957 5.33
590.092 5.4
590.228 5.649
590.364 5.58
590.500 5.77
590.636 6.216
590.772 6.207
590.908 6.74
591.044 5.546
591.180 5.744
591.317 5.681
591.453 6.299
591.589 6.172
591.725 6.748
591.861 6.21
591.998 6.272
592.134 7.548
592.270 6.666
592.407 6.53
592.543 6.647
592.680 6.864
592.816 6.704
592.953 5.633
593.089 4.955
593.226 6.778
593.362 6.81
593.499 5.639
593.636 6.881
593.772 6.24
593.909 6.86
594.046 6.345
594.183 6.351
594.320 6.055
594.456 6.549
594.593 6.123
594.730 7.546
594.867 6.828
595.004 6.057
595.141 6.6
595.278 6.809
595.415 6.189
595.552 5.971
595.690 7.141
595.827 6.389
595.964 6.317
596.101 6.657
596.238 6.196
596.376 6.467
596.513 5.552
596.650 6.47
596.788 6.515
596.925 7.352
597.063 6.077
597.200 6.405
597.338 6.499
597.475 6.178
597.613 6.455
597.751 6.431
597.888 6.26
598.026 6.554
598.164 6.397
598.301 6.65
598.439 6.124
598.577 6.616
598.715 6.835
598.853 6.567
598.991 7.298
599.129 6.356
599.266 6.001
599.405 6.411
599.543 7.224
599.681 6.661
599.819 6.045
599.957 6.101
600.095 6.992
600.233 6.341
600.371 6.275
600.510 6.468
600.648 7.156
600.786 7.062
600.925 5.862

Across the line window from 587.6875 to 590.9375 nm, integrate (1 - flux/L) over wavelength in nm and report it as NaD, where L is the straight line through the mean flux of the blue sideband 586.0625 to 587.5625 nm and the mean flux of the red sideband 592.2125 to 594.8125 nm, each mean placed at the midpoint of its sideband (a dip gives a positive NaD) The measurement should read 0.34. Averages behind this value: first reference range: 6.28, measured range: 5.68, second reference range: 6.43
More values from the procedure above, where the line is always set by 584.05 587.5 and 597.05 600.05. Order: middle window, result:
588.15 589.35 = 0.17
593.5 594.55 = 0.01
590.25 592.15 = 0.10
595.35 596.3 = 0.01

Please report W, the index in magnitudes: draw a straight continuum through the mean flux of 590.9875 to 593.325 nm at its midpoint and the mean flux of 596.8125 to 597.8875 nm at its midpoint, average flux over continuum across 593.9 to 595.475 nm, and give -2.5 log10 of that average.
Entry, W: -0.02 mag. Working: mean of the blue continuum 6.3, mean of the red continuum 6.47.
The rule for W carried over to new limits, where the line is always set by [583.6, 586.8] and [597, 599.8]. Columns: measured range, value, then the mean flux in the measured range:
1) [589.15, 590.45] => 0.239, 5.2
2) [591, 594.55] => 0.024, 6.34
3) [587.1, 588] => 0.012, 6.4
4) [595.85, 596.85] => 0.030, 6.31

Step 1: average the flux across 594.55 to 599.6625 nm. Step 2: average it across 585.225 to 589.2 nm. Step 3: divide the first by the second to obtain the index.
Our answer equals 1.1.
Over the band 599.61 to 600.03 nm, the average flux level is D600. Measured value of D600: 6.29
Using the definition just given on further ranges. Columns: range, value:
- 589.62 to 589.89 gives 5.73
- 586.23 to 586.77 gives 6.18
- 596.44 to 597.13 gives 6.39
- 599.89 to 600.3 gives 6.49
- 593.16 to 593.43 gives 6.81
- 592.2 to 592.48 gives 6.61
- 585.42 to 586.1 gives 6.13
